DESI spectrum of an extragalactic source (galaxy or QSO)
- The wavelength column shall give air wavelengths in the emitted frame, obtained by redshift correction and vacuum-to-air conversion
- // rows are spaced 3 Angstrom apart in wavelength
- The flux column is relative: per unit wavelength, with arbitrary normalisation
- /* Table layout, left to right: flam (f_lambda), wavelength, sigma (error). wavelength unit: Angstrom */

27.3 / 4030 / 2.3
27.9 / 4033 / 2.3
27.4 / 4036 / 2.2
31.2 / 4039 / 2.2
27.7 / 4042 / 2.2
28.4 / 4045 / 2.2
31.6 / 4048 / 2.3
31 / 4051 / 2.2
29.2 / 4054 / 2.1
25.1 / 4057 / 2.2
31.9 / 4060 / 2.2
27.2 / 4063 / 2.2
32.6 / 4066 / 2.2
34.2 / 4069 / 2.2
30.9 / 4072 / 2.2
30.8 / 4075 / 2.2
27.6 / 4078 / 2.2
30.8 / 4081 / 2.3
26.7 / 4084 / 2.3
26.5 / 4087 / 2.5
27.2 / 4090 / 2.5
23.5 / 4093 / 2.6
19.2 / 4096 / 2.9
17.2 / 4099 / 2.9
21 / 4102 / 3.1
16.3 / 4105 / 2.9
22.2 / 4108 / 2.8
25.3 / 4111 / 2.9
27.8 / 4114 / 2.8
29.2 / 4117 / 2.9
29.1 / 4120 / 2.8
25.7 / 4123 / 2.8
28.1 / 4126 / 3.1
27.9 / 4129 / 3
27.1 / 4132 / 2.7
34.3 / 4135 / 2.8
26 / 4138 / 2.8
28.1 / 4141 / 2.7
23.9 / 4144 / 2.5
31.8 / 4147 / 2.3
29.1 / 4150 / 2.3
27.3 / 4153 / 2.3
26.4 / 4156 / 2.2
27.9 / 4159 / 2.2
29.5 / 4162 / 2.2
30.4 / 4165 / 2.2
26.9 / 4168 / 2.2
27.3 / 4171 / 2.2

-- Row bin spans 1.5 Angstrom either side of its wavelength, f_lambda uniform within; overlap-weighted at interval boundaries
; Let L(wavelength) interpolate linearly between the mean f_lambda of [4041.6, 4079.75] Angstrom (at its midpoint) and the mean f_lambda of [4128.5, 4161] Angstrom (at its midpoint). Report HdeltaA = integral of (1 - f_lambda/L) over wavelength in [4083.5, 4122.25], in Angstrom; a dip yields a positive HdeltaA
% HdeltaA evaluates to 6.9 Angstrom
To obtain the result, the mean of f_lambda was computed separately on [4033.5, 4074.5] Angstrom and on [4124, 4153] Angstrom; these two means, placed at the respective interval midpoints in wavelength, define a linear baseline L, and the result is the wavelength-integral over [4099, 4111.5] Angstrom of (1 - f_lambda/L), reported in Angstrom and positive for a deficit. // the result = 3.7 Angstrom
